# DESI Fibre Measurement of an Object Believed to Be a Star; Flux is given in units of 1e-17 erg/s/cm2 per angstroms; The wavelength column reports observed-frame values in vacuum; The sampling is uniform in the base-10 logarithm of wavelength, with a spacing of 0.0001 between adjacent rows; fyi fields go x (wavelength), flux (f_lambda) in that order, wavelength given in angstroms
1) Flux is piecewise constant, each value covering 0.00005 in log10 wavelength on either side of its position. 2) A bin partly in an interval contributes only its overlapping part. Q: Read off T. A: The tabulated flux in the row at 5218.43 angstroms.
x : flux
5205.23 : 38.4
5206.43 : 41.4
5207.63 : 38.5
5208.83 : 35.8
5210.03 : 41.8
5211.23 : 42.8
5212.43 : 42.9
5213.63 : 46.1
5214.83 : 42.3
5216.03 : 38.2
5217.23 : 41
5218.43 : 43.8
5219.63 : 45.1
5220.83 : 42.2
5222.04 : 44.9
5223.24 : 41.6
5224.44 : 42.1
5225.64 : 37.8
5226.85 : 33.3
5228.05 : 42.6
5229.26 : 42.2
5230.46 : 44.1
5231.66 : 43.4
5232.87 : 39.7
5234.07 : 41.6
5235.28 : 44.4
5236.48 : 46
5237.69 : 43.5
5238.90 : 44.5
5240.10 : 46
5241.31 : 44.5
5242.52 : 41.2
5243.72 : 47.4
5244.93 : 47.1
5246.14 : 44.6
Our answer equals 43.8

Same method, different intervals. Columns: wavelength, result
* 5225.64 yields 37.8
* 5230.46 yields 44.1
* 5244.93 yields 47.1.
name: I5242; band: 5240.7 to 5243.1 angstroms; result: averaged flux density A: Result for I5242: 42.8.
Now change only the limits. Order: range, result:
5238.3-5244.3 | 44.8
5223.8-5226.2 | 40.1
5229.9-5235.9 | 42.7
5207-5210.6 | 38.7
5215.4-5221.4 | 42.1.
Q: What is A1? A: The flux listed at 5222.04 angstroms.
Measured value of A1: 44.9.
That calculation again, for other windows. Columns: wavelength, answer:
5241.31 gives 44.5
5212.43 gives 42.9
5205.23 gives 38.4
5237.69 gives 43.5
